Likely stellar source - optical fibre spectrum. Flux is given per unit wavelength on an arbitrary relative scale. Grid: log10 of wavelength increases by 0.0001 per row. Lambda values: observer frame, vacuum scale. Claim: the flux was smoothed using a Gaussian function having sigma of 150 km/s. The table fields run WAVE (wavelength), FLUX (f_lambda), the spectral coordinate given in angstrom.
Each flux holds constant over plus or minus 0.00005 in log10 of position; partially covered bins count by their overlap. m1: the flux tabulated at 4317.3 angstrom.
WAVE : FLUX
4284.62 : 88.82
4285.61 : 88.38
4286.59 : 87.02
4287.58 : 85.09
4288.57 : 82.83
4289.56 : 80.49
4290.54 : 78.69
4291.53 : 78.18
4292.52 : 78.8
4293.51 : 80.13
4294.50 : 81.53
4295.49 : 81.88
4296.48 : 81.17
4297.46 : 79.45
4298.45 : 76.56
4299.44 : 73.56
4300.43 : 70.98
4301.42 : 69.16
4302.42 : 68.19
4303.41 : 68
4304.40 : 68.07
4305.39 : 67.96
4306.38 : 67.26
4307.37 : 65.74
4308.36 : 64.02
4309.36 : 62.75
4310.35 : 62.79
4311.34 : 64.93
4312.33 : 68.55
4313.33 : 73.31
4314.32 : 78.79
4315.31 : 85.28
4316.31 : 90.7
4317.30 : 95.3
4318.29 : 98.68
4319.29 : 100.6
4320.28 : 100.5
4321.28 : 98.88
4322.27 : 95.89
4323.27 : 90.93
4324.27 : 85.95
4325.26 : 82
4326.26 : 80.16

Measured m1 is 95.3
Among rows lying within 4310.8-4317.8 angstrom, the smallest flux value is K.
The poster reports 64.93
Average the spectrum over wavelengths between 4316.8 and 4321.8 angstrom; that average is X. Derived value 98.9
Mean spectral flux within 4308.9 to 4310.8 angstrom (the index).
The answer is 62.8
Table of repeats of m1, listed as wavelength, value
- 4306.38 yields 67.26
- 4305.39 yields 67.96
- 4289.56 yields 80.49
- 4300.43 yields 70.98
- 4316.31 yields 90.7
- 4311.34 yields 64.93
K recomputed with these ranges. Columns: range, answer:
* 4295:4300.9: 70.98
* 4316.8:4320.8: 95.3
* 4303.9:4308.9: 64.02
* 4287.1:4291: 78.69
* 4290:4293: 78.18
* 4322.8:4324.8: 85.95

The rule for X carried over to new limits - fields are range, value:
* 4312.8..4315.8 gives 79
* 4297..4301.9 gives 73.9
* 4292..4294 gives 79.3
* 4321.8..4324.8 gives 90.7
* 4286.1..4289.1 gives 84.8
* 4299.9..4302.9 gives 69.3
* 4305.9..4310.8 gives 64.5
